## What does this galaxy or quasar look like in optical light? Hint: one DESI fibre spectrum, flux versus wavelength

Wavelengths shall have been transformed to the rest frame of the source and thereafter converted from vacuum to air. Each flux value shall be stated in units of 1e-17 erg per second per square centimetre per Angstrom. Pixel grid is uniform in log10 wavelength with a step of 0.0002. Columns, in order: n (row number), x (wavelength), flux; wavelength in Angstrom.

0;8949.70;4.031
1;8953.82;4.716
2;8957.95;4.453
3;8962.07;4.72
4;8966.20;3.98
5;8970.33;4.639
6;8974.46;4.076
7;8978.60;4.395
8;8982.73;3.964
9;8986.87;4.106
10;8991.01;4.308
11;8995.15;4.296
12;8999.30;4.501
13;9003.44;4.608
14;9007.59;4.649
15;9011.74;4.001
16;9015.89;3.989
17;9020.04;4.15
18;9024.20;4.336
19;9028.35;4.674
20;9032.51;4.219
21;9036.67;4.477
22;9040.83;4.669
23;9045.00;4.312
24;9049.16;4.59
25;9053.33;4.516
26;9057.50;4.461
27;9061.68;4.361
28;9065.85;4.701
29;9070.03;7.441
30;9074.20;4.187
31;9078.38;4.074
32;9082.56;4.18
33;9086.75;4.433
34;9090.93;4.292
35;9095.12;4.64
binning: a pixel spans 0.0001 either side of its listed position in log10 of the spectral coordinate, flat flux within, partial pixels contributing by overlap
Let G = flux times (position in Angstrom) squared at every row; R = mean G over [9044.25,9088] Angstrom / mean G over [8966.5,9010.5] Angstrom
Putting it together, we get 1.10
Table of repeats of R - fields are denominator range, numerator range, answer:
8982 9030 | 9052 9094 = 1.10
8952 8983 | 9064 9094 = 1.11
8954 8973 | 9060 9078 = 1.17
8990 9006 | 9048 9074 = 1.13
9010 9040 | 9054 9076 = 1.18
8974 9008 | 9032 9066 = 1.05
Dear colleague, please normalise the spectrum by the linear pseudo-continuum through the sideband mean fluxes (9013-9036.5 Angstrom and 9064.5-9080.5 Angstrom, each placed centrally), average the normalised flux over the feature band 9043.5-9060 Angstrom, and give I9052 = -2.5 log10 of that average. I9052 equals 0.07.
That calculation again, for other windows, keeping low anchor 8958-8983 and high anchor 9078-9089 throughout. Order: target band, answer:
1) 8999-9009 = -0.07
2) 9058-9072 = -0.25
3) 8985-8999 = 0.01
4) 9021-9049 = -0.04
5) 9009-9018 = 0.07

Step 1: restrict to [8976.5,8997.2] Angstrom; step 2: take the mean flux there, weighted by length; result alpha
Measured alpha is 4.21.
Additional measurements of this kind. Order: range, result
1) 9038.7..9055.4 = 4.52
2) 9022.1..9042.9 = 4.48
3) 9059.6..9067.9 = 4.53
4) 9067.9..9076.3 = 5.81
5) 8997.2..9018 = 4.35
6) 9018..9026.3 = 4.25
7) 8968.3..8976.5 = 4.36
